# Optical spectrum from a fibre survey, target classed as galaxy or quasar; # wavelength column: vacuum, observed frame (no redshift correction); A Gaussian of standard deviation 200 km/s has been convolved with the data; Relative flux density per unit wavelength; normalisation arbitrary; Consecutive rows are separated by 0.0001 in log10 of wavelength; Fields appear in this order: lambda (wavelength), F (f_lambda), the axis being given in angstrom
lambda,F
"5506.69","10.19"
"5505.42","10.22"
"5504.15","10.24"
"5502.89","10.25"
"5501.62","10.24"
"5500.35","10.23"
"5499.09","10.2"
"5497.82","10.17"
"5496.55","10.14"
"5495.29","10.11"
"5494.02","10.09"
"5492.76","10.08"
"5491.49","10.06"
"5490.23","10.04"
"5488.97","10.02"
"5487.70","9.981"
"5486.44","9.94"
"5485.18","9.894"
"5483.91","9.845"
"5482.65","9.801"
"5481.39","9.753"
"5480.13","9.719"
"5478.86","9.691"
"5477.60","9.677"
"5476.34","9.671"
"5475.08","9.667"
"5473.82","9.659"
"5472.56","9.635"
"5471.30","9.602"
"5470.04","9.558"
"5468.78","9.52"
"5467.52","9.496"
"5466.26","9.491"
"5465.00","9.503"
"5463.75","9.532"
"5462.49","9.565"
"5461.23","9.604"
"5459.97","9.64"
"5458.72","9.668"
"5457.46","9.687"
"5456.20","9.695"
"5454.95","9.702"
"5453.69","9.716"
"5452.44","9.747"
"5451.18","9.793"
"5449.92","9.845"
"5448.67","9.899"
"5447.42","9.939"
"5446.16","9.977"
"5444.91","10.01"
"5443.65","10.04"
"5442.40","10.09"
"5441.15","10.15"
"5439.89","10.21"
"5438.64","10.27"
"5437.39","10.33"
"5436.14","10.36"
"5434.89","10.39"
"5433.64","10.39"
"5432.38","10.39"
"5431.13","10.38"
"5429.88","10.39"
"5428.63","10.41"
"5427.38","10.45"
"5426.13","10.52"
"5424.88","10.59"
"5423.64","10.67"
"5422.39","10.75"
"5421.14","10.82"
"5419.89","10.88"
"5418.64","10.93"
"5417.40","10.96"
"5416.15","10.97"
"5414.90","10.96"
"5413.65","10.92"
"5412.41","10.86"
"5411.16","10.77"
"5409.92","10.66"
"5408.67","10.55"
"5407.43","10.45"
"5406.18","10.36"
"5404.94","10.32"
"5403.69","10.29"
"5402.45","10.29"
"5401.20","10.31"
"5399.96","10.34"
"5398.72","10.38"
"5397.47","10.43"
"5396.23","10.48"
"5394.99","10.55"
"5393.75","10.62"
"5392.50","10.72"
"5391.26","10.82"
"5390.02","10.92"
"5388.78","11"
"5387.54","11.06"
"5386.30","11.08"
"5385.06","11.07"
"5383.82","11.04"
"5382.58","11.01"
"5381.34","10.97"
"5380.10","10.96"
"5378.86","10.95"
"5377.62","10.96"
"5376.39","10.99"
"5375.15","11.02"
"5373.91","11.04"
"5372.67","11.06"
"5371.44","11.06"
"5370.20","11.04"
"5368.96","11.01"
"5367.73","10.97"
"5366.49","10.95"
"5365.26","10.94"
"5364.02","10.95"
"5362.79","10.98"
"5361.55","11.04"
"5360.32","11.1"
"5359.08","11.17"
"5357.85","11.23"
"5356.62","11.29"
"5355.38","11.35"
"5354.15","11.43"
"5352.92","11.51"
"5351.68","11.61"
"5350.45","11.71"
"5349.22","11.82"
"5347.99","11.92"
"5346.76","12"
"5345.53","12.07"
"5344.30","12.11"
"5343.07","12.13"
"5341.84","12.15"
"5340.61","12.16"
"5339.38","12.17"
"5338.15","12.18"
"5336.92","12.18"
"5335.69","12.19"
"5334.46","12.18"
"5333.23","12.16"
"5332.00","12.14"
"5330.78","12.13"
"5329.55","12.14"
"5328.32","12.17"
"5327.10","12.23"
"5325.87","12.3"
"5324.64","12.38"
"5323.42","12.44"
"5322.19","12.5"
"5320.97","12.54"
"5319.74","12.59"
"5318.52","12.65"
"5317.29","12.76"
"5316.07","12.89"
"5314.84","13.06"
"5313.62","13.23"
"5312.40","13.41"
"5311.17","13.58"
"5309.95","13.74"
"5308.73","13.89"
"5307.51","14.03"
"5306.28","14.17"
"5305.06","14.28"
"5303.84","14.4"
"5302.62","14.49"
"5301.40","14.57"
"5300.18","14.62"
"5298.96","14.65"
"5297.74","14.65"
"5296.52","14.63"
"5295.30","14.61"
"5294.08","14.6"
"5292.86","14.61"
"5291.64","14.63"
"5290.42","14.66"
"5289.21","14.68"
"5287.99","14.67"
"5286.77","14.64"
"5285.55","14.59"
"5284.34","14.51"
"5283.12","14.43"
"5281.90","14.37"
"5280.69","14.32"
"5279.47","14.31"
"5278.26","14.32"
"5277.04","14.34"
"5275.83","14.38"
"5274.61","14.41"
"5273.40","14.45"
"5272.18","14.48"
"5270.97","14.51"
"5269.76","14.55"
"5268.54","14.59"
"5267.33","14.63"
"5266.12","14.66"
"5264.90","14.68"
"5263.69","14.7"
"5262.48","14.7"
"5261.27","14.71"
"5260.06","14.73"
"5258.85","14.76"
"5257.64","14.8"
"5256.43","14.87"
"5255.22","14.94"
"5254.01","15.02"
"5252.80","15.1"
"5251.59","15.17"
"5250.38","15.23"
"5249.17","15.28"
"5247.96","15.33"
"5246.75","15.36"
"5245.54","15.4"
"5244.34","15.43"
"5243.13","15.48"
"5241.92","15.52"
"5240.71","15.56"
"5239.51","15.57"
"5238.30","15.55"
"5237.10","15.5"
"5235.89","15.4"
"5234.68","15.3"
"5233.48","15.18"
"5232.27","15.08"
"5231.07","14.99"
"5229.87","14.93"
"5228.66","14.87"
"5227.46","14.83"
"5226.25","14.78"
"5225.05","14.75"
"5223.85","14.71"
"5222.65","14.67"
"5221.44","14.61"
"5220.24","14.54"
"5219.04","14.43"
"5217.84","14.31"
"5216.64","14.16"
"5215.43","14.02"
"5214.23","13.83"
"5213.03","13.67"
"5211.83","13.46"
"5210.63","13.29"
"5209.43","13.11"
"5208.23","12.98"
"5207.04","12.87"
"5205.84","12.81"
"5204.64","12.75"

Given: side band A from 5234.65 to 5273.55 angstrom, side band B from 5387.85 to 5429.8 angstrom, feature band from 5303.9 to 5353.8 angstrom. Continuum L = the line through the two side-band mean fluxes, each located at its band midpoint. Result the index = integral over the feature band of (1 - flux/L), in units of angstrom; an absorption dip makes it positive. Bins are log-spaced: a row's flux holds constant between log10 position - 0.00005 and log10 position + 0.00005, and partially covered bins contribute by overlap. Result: 1.4 angstrom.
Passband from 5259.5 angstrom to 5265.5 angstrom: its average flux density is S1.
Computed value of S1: 14.7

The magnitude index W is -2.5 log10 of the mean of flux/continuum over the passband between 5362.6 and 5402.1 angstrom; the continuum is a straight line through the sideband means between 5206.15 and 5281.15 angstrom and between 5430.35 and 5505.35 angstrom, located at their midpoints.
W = 0.08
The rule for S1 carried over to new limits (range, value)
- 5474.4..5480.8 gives 9.68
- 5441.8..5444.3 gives 10.1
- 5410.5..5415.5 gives 10.9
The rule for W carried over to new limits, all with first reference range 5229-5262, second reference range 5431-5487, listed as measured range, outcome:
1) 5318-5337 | 0.070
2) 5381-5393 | 0.064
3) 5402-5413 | 0.062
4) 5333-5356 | 0.068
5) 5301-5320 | -0.004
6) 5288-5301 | -0.051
